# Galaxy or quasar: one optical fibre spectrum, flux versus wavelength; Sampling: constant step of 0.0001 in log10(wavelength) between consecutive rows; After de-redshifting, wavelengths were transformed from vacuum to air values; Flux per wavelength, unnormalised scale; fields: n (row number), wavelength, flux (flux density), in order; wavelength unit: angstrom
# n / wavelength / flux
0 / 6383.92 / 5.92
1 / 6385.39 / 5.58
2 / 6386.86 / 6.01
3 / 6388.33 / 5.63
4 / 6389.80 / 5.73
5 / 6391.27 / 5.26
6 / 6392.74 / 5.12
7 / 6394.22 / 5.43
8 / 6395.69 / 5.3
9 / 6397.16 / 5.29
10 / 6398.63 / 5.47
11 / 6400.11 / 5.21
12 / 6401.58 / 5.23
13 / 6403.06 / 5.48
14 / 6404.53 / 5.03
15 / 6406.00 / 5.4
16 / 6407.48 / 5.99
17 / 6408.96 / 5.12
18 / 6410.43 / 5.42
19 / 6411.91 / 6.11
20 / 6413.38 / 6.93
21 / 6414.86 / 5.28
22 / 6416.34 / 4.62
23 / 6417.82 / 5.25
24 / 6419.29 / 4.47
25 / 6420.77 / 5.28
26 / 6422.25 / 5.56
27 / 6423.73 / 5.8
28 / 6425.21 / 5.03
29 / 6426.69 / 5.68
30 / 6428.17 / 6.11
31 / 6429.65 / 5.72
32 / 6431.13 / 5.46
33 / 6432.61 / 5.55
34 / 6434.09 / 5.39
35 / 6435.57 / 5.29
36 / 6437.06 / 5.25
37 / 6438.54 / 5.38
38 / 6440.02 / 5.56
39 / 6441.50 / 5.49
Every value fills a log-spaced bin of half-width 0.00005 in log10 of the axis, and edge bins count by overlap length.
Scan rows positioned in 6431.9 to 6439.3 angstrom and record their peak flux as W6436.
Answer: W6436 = 5.55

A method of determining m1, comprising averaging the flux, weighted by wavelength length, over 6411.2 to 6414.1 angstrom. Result 6.54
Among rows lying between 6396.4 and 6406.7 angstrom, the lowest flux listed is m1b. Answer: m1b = 5.03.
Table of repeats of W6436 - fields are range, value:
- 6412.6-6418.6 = 6.93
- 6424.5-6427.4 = 5.68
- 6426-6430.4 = 6.11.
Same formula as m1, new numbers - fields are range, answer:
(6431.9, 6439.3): 5.37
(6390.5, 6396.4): 5.28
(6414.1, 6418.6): 5.05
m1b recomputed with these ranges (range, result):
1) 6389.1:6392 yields 5.26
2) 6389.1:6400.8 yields 5.12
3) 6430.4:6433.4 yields 5.46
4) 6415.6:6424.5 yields 4.47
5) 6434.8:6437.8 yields 5.25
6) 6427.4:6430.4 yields 5.72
